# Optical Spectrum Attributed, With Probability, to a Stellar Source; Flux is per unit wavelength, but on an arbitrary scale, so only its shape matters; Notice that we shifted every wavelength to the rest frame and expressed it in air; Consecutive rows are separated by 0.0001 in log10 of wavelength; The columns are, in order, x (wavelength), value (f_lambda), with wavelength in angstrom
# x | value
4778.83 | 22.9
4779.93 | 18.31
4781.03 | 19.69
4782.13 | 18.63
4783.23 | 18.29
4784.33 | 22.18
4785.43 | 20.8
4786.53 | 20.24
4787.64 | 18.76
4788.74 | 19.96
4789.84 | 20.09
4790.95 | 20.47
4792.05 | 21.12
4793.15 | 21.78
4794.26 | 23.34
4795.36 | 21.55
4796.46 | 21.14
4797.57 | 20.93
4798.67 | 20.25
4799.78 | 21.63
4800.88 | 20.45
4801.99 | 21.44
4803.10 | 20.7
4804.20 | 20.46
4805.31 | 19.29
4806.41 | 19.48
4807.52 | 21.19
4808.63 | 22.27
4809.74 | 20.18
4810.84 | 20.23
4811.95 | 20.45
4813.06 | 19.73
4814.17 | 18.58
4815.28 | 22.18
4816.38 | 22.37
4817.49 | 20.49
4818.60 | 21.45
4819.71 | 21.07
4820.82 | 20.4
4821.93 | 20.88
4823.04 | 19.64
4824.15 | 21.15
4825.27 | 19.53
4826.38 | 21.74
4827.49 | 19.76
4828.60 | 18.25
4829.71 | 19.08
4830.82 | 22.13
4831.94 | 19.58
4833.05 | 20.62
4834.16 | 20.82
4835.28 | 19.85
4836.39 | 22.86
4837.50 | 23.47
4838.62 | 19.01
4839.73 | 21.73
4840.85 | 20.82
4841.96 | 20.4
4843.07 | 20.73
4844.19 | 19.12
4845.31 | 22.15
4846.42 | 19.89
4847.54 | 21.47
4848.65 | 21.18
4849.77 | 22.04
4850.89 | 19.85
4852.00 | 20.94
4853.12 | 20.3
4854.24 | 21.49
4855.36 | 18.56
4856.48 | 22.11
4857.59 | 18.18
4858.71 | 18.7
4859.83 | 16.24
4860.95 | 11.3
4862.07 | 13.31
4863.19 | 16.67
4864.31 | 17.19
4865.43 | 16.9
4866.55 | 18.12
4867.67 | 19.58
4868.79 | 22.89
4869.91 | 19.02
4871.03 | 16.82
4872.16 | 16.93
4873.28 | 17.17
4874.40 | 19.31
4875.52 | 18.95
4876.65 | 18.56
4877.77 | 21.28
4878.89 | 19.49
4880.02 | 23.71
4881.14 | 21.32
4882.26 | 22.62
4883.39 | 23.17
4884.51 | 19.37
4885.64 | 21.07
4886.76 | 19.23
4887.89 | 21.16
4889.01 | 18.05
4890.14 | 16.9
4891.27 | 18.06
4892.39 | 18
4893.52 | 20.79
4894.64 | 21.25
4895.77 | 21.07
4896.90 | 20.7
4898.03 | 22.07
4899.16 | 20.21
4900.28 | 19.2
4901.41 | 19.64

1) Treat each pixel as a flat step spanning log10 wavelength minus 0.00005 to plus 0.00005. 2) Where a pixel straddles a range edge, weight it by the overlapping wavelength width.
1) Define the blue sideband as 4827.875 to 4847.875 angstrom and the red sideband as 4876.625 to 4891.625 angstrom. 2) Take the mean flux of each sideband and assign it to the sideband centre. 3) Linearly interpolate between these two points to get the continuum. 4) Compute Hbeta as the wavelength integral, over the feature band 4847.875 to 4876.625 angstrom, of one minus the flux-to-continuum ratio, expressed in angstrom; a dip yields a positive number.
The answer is 2.7 angstrom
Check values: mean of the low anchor 20.6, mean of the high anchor 20.4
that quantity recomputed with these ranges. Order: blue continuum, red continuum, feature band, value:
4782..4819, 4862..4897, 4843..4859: -0.5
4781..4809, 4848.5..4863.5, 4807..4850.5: -2.8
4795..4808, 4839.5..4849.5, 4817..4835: 0.3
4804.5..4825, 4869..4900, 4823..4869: 1.3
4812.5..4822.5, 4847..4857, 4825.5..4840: 0.1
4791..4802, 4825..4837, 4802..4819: 0.3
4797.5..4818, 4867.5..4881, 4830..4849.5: -0.8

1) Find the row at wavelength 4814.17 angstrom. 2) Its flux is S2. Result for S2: 18.58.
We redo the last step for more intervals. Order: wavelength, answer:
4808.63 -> 22.27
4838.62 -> 19.01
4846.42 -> 19.89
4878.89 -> 19.49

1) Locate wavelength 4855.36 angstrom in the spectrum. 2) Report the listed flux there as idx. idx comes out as 18.56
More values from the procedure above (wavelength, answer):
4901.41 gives 19.64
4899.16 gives 20.21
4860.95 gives 11.3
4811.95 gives 20.45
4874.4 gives 19.31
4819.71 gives 21.07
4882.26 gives 22.62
